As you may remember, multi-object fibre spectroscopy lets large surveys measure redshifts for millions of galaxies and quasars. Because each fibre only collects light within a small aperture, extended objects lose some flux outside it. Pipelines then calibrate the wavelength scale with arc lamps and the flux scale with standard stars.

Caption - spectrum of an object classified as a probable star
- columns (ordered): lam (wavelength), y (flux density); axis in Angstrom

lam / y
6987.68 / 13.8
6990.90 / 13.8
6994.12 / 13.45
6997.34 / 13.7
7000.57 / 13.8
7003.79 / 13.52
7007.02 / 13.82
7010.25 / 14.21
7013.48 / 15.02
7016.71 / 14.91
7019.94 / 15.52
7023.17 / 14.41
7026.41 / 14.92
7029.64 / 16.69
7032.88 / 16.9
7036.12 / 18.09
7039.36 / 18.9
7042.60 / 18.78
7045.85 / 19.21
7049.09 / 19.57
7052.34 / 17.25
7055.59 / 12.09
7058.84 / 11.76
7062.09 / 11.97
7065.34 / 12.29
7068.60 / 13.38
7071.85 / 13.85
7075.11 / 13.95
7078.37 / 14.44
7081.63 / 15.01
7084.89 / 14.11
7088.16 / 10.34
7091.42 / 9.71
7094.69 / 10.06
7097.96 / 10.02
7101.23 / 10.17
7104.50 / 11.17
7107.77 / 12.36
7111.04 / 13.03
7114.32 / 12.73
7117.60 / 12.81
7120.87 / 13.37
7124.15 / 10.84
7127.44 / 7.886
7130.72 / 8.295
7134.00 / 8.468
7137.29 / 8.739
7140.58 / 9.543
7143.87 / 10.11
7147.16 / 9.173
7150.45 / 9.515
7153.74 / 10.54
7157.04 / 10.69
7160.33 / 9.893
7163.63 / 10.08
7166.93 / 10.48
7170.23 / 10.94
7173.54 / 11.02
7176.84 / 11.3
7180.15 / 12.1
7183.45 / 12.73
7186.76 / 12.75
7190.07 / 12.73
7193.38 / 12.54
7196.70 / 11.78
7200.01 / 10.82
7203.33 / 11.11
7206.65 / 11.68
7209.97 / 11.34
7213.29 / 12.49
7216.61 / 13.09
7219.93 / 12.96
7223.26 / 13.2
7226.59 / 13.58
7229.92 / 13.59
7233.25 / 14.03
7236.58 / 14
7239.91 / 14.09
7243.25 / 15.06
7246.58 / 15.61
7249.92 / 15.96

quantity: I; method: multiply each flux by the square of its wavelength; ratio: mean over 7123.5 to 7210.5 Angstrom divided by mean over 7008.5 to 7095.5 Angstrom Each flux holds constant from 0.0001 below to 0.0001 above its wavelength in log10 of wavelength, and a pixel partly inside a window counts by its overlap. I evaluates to 0.7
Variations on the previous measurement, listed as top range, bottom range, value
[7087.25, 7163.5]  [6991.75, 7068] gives 0.70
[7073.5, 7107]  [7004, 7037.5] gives 0.79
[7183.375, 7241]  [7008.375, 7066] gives 0.85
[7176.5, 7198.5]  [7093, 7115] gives 1.12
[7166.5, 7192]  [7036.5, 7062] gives 0.74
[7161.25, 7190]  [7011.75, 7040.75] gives 0.74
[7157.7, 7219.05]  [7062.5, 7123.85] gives 0.97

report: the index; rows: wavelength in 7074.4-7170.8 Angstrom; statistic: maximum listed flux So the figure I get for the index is 15.01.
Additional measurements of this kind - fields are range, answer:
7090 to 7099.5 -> 10.06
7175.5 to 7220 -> 13.09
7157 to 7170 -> 10.69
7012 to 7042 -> 18.9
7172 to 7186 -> 12.73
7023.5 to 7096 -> 19.57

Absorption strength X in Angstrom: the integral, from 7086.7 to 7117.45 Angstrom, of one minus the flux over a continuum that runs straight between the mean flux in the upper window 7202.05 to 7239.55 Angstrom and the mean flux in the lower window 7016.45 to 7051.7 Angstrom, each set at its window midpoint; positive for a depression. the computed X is 8.7 Angstrom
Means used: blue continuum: 17.2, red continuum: 12.9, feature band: 11.2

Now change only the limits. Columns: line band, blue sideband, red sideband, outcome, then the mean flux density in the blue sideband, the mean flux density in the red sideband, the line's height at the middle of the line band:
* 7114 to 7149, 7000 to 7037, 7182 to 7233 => 9.0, 15.1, 12.5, 13.5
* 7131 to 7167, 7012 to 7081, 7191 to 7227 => 10.0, 15.4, 12.2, 13.4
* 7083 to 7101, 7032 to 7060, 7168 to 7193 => 5.2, 17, 11.9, 15.3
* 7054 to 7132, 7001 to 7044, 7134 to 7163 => 2.8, 15.8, 9.71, 12.4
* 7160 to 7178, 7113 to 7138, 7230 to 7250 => 2.0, 10.4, 14.6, 12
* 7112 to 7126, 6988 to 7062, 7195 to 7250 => 1.9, 15.4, 13.1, 14.3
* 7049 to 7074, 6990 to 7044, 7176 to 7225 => 1.5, 15.3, 12.2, 14.6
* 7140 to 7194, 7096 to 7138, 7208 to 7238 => 4.4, 10.8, 13.1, 11.9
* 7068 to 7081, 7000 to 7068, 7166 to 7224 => 0.4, 15.4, 11.9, 14.5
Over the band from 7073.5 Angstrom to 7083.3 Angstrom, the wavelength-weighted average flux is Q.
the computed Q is 14.5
